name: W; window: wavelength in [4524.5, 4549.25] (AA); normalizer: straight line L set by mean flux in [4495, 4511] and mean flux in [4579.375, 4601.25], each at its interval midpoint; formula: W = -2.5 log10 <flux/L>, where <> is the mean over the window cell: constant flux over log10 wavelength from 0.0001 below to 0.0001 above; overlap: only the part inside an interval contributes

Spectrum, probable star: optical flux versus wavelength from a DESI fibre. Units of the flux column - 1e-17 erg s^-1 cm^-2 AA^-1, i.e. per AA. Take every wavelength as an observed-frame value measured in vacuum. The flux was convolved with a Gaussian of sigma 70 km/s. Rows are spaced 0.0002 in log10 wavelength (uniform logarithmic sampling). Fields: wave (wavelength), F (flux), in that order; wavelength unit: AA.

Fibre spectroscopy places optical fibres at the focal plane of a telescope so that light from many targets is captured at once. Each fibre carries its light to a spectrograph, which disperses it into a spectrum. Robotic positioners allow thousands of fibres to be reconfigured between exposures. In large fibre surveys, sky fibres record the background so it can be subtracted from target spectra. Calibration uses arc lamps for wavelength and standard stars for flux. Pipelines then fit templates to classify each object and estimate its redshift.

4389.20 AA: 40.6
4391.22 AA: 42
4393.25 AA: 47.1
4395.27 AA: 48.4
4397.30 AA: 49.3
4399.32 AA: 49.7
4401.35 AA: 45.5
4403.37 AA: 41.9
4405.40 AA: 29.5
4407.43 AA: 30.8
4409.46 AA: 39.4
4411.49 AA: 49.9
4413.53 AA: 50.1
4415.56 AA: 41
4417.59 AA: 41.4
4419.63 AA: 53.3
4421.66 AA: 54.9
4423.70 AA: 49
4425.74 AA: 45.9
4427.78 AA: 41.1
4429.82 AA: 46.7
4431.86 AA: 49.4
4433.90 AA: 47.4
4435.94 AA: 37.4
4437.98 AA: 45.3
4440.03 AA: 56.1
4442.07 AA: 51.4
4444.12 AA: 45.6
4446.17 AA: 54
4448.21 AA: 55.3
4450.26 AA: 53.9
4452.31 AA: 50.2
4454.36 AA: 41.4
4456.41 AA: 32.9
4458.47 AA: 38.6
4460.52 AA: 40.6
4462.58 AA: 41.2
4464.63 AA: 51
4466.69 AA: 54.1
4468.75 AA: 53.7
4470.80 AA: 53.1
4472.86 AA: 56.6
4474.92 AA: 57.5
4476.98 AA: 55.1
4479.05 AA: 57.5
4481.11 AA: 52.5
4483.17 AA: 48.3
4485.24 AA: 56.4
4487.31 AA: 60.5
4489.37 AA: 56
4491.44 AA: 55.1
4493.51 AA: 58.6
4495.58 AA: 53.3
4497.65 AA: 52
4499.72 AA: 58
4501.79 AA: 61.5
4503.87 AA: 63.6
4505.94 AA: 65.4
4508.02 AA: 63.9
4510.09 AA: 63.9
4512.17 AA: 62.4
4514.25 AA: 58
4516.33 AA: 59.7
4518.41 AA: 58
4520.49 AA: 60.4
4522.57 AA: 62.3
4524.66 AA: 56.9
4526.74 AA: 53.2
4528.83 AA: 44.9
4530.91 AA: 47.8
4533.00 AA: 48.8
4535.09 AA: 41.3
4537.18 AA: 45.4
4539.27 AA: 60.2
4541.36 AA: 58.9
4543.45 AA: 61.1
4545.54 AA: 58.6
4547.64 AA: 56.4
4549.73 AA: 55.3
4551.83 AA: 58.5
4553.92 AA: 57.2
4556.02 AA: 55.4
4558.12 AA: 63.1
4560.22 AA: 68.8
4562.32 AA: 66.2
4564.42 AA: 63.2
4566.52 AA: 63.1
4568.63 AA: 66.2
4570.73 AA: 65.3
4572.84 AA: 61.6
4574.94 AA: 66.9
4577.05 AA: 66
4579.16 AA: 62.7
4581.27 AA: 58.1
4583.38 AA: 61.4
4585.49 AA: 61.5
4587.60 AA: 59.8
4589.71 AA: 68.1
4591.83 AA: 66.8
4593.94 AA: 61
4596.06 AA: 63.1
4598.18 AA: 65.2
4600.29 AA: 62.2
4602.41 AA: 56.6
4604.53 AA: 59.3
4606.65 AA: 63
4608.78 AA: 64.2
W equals 0.164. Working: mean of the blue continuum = 60.4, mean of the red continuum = 62.7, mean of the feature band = 52.7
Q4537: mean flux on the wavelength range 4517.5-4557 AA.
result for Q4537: 54.8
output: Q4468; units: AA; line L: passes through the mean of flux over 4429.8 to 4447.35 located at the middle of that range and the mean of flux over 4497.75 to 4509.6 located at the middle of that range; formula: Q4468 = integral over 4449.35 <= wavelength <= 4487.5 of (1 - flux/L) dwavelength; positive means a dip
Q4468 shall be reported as 3.17 AA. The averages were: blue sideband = 48.3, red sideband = 61.7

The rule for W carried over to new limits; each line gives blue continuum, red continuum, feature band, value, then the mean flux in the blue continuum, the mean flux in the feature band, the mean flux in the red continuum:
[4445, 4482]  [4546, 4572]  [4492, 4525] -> -0.084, 49.9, 59.9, 61.5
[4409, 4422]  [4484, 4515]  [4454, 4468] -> 0.239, 47.1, 43.1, 59.2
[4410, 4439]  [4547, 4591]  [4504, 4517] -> -0.120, 46.5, 62.4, 62.2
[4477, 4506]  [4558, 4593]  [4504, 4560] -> 0.057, 56.7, 57.1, 64.1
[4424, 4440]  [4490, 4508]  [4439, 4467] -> 0.048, 45.6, 47.4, 58.7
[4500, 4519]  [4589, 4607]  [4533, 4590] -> 0.040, 61.8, 60.1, 62.7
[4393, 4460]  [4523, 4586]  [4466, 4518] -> -0.102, 45.8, 57.5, 58.5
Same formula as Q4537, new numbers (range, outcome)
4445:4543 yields 54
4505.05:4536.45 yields 56.3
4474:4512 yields 57.8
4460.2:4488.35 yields 53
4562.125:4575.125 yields 64.4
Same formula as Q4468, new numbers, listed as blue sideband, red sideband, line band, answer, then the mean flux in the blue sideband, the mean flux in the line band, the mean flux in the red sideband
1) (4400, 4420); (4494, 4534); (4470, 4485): -0.7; 42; 54.5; 57.6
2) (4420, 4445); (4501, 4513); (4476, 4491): 0.9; 47.7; 55.2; 63.5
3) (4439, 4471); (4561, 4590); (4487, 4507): -1.8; 48.2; 58.3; 63.5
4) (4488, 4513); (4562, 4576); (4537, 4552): 1.3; 59.5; 57.4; 64.6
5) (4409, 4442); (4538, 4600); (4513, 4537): 1.6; 47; 53.5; 62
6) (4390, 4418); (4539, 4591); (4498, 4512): -1.8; 43.3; 62.2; 61.8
